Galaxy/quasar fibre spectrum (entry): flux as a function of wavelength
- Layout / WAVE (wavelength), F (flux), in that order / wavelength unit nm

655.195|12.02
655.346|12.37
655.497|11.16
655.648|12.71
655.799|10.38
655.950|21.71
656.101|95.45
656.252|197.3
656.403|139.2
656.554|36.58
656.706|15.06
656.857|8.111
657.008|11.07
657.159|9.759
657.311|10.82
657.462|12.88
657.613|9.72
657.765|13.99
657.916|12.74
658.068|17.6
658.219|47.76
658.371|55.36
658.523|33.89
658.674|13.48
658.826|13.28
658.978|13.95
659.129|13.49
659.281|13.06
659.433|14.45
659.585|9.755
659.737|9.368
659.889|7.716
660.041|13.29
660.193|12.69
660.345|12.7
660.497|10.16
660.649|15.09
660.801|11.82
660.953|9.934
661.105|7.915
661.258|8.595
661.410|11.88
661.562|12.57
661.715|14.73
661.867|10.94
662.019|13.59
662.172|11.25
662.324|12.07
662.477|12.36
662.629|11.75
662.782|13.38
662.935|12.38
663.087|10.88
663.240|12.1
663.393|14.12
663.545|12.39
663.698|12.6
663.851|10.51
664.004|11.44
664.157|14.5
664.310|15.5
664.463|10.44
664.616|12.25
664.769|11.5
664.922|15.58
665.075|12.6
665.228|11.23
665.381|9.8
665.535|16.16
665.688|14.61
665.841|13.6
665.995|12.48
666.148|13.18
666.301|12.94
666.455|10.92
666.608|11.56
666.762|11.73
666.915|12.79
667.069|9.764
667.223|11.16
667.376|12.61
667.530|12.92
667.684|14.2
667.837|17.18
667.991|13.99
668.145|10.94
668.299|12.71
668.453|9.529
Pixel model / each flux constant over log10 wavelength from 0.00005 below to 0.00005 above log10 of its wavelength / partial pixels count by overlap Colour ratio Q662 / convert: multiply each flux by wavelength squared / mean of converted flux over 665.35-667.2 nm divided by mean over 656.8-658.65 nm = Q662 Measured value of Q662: 0.6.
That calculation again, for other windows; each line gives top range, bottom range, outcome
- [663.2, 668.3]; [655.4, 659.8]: 0.43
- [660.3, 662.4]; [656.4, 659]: 0.50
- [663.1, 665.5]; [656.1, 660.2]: 0.43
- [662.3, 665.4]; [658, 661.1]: 0.73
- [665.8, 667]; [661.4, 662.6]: 1.01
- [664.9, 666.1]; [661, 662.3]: 1.16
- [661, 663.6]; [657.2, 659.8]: 0.65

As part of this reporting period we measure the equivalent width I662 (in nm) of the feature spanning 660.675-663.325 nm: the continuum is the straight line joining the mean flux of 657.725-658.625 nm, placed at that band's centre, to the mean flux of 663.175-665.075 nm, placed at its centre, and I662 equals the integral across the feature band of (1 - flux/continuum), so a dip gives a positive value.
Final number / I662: 0.99 nm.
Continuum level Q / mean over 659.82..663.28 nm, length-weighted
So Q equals 11.7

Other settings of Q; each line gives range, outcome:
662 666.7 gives 12.6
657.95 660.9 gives 17.7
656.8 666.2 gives 13.9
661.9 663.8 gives 12.3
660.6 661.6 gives 11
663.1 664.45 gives 12.7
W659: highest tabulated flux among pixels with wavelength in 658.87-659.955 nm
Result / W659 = 14.45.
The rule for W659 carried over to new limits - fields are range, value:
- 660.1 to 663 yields 15.09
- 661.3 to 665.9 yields 16.16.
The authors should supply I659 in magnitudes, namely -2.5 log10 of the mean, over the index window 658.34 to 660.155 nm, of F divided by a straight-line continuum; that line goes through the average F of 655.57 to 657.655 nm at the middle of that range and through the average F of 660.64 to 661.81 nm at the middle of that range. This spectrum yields 0.48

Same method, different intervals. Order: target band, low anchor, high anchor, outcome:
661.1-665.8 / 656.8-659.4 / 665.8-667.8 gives 0.18 mag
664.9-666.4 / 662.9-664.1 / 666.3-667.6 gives -0.11 mag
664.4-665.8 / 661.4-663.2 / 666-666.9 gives -0.05 mag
